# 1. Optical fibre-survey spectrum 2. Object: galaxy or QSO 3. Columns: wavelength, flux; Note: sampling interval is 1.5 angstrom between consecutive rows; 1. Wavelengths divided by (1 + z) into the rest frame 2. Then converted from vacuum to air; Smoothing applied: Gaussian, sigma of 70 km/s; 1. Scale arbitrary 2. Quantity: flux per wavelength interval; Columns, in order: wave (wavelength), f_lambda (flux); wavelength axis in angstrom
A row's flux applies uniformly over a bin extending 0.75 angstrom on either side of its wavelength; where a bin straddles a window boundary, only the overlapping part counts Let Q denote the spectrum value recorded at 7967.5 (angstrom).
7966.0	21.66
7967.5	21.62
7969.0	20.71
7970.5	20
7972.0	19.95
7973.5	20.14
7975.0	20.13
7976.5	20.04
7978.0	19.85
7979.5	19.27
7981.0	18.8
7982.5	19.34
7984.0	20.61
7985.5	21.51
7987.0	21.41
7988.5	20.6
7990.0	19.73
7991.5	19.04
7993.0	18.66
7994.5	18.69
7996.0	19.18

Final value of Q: 21.62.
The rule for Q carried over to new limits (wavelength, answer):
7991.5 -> 19.04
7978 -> 19.85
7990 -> 19.73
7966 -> 21.66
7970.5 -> 20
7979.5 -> 19.27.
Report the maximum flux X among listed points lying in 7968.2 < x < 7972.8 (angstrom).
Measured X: 20.71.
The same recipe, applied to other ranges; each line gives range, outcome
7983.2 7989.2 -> 21.51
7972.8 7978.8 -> 20.14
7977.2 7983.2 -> 19.85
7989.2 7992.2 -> 19.73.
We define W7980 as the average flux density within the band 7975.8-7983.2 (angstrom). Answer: 19.5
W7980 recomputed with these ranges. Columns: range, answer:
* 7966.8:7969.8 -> 21.1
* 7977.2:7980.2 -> 19.6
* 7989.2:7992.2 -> 19.4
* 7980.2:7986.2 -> 20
